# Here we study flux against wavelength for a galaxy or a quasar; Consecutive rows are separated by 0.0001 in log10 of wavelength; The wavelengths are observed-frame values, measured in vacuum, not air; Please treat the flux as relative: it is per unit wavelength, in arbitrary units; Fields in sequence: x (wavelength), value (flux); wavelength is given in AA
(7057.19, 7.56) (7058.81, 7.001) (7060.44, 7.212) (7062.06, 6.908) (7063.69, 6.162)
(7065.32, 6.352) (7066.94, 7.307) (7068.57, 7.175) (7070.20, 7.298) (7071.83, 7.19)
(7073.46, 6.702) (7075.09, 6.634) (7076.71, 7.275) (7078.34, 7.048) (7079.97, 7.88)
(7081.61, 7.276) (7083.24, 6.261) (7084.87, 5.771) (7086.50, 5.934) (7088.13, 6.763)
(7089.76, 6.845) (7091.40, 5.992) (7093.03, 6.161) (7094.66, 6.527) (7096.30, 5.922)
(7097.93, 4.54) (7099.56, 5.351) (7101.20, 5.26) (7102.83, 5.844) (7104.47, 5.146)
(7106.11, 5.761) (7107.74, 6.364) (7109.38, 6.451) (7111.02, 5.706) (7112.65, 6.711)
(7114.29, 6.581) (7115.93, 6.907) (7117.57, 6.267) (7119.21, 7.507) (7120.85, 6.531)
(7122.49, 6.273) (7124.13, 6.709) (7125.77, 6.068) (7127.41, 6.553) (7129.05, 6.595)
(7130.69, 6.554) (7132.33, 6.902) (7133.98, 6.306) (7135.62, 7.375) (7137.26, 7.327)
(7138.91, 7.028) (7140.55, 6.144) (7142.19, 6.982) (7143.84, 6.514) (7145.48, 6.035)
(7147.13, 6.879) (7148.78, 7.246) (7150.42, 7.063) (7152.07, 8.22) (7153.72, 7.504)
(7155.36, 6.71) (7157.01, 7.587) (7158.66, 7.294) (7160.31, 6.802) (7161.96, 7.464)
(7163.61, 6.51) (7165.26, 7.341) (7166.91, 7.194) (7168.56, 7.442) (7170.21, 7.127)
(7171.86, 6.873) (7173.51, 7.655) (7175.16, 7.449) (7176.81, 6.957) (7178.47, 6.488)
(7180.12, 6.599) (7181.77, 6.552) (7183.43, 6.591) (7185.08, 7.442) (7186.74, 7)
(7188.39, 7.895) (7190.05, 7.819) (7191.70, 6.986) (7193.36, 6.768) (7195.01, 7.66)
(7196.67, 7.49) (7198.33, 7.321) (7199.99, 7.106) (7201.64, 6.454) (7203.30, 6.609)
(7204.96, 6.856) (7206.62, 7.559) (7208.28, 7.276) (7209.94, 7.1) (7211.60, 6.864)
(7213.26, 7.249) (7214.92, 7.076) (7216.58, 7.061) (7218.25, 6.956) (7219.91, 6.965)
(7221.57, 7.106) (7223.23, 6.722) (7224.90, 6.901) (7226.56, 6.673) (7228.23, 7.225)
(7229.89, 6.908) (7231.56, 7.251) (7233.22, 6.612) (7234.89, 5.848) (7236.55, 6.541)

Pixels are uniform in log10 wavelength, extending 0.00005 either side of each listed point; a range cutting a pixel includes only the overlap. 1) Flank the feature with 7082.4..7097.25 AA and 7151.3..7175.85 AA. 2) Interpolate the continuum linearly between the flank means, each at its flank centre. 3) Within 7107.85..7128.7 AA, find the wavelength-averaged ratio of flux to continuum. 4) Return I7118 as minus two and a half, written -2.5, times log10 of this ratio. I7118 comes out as 0.02 mag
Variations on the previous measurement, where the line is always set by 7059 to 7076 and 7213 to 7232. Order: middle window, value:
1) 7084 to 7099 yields 0.15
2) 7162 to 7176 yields -0.04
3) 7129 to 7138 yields 0.01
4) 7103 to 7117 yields 0.12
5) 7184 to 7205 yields -0.03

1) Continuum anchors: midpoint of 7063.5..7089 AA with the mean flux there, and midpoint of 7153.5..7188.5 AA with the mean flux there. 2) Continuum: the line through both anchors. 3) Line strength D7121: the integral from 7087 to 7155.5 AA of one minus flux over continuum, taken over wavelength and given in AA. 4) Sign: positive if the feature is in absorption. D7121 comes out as 4.74 AA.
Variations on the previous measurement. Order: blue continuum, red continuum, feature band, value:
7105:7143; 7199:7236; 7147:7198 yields -3.2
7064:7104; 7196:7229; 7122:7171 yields -1.4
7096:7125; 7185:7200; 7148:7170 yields -1.3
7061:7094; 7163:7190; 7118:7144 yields 0.9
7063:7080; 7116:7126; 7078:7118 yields 3.4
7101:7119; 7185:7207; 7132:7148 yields -0.5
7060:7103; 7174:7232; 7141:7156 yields -0.4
